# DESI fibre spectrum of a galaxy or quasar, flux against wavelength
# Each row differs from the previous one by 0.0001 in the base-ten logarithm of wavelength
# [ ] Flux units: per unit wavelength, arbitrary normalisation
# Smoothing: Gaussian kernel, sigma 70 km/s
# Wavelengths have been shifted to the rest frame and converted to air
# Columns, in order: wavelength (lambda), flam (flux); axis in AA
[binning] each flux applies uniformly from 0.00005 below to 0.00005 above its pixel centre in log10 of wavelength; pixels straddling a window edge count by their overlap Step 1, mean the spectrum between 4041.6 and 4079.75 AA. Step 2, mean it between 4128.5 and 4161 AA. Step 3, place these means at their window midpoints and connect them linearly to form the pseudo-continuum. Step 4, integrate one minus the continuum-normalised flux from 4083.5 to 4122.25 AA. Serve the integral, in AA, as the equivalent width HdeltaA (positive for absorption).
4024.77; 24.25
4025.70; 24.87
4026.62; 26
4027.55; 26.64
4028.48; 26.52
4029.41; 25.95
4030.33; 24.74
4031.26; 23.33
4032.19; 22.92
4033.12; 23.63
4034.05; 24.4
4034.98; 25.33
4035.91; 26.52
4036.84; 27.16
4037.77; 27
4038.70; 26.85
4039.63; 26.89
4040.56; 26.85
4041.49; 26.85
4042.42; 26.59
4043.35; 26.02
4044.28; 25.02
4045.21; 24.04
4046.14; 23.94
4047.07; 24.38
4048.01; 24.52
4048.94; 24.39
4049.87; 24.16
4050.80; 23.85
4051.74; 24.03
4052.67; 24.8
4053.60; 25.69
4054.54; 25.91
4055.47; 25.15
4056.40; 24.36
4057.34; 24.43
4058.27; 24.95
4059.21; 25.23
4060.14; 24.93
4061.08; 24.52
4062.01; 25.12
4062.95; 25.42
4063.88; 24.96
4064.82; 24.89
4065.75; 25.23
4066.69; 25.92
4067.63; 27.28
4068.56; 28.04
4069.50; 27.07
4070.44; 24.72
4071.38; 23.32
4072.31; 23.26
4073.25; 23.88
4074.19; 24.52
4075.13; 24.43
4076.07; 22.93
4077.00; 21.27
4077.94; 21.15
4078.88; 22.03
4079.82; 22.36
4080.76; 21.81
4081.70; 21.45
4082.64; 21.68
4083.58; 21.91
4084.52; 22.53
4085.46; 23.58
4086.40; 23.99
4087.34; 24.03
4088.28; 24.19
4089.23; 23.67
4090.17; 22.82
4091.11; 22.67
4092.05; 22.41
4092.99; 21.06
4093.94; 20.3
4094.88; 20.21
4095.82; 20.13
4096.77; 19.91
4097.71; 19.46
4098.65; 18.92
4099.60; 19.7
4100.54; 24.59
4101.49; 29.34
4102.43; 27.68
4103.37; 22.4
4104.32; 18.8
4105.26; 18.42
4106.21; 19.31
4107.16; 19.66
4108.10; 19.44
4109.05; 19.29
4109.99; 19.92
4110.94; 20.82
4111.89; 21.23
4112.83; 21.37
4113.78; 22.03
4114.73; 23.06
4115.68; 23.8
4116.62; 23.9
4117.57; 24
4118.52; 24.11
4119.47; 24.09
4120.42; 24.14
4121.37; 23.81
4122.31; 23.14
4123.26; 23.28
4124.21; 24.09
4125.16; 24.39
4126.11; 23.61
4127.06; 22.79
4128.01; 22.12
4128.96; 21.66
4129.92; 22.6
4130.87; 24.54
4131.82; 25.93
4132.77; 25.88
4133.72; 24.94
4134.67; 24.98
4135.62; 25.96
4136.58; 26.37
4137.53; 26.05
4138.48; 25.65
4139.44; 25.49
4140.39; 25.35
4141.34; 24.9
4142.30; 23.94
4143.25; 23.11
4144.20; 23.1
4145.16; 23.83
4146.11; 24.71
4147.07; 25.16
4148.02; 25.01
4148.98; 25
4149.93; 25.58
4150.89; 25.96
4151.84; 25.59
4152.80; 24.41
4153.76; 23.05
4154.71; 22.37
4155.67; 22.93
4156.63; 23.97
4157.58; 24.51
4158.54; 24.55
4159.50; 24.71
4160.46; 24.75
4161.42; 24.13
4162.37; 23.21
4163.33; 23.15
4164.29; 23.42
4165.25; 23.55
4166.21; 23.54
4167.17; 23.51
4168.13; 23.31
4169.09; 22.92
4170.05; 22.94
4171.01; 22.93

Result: 3.9 AA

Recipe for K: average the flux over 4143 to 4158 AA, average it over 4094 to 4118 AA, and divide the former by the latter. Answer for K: 1.13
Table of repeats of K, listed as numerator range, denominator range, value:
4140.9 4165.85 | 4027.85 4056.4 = 0.96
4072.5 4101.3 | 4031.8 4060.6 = 0.88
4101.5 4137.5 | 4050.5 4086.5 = 0.95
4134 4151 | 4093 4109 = 1.19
